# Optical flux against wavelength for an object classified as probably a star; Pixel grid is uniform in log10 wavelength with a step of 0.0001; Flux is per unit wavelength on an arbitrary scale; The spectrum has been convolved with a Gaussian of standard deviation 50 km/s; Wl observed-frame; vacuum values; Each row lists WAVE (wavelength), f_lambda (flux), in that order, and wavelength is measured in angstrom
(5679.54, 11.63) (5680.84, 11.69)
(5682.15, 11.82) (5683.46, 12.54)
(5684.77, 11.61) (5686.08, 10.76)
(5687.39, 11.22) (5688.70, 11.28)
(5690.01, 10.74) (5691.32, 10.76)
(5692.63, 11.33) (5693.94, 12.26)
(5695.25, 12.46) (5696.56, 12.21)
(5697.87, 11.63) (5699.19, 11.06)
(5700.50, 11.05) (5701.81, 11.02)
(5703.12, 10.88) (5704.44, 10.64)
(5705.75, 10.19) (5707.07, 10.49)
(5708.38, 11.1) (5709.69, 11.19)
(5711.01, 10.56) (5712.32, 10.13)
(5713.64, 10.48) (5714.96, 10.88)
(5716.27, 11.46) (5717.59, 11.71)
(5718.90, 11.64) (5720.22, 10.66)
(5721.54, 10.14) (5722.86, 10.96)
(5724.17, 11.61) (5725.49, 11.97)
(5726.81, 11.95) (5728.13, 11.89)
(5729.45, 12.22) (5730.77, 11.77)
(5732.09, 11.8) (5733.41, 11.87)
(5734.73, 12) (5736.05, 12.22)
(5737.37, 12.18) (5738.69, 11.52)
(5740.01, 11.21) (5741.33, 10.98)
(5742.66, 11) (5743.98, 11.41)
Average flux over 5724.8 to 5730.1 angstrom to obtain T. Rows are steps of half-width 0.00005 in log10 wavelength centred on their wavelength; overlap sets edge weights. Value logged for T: 12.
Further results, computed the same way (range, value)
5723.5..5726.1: 11.8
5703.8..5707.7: 10.4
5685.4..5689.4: 11.1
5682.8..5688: 11.5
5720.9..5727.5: 11.3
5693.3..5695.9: 12.4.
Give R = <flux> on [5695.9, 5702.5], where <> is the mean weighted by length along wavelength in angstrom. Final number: 11.4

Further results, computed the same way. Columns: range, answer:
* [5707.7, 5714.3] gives 10.7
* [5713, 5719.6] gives 11.2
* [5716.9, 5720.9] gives 11.3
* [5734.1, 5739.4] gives 12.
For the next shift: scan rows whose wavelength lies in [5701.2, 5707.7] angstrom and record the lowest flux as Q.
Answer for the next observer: 10.19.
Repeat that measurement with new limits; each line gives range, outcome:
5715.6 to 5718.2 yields 11.46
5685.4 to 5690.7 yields 10.74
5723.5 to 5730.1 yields 11.61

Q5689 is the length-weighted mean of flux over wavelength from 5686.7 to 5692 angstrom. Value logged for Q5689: 11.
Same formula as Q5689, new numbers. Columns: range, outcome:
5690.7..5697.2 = 11.8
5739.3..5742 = 11.1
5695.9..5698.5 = 11.9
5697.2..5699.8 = 11.3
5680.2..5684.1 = 12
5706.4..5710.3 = 10.9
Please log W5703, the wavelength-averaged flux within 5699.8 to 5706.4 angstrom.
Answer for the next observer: 10.8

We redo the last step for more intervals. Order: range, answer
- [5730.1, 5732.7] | 11.8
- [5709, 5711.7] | 10.9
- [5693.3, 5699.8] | 11.9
